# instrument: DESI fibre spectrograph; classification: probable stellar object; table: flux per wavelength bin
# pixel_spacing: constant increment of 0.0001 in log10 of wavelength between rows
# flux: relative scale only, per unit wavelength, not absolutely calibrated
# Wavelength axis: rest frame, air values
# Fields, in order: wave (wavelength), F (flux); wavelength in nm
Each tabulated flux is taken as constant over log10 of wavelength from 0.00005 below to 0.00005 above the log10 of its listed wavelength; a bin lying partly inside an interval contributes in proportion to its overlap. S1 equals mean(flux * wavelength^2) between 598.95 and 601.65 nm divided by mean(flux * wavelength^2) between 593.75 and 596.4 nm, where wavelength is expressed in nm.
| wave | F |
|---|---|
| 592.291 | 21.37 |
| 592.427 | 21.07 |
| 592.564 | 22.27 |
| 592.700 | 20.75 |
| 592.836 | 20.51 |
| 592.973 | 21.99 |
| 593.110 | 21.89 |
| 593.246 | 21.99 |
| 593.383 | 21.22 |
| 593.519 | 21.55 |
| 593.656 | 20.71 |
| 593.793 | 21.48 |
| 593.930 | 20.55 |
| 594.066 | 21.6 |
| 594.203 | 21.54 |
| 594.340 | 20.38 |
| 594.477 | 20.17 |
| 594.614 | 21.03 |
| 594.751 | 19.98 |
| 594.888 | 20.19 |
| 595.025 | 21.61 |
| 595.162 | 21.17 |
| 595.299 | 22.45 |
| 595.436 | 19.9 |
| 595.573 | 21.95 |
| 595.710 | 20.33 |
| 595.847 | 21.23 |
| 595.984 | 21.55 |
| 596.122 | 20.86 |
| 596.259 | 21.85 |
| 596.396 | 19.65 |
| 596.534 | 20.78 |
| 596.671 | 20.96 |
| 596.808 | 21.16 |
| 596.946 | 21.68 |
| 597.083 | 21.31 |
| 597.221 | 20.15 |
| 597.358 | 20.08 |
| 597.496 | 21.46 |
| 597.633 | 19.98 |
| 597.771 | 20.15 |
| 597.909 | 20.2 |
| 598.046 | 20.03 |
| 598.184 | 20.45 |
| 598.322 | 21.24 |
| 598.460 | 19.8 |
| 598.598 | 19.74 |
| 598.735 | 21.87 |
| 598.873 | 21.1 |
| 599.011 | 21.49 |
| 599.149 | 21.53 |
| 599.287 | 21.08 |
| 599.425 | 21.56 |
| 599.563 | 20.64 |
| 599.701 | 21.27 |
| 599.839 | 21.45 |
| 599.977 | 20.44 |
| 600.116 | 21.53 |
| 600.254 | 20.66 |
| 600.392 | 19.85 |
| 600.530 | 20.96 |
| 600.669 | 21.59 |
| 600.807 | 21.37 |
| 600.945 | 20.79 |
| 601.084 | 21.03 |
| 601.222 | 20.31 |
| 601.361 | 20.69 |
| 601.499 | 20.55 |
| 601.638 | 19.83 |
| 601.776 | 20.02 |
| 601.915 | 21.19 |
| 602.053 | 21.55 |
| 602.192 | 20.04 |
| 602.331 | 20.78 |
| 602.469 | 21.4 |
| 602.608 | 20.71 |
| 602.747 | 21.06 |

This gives 1.0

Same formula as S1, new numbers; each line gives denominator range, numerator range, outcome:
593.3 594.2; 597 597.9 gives 0.98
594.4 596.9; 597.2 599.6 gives 1.00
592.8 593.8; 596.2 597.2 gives 0.99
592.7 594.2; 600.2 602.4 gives 1.00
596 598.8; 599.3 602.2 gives 1.02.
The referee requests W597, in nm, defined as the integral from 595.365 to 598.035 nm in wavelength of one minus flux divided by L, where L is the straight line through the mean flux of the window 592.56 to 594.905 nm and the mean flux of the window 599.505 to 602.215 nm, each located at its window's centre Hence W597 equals 0.02 nm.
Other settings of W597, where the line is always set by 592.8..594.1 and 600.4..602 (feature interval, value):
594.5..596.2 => 0.02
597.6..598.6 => 0.04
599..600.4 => -0.02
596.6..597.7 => 0.01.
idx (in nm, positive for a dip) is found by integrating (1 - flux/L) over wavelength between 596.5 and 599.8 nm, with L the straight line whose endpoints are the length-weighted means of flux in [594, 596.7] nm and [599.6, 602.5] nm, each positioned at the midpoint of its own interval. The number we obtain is 0.01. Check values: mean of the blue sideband 21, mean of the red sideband 20.8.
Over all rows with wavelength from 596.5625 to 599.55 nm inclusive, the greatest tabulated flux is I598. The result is 21.87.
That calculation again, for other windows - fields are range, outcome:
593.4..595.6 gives 22.45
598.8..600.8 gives 21.59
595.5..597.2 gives 21.95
